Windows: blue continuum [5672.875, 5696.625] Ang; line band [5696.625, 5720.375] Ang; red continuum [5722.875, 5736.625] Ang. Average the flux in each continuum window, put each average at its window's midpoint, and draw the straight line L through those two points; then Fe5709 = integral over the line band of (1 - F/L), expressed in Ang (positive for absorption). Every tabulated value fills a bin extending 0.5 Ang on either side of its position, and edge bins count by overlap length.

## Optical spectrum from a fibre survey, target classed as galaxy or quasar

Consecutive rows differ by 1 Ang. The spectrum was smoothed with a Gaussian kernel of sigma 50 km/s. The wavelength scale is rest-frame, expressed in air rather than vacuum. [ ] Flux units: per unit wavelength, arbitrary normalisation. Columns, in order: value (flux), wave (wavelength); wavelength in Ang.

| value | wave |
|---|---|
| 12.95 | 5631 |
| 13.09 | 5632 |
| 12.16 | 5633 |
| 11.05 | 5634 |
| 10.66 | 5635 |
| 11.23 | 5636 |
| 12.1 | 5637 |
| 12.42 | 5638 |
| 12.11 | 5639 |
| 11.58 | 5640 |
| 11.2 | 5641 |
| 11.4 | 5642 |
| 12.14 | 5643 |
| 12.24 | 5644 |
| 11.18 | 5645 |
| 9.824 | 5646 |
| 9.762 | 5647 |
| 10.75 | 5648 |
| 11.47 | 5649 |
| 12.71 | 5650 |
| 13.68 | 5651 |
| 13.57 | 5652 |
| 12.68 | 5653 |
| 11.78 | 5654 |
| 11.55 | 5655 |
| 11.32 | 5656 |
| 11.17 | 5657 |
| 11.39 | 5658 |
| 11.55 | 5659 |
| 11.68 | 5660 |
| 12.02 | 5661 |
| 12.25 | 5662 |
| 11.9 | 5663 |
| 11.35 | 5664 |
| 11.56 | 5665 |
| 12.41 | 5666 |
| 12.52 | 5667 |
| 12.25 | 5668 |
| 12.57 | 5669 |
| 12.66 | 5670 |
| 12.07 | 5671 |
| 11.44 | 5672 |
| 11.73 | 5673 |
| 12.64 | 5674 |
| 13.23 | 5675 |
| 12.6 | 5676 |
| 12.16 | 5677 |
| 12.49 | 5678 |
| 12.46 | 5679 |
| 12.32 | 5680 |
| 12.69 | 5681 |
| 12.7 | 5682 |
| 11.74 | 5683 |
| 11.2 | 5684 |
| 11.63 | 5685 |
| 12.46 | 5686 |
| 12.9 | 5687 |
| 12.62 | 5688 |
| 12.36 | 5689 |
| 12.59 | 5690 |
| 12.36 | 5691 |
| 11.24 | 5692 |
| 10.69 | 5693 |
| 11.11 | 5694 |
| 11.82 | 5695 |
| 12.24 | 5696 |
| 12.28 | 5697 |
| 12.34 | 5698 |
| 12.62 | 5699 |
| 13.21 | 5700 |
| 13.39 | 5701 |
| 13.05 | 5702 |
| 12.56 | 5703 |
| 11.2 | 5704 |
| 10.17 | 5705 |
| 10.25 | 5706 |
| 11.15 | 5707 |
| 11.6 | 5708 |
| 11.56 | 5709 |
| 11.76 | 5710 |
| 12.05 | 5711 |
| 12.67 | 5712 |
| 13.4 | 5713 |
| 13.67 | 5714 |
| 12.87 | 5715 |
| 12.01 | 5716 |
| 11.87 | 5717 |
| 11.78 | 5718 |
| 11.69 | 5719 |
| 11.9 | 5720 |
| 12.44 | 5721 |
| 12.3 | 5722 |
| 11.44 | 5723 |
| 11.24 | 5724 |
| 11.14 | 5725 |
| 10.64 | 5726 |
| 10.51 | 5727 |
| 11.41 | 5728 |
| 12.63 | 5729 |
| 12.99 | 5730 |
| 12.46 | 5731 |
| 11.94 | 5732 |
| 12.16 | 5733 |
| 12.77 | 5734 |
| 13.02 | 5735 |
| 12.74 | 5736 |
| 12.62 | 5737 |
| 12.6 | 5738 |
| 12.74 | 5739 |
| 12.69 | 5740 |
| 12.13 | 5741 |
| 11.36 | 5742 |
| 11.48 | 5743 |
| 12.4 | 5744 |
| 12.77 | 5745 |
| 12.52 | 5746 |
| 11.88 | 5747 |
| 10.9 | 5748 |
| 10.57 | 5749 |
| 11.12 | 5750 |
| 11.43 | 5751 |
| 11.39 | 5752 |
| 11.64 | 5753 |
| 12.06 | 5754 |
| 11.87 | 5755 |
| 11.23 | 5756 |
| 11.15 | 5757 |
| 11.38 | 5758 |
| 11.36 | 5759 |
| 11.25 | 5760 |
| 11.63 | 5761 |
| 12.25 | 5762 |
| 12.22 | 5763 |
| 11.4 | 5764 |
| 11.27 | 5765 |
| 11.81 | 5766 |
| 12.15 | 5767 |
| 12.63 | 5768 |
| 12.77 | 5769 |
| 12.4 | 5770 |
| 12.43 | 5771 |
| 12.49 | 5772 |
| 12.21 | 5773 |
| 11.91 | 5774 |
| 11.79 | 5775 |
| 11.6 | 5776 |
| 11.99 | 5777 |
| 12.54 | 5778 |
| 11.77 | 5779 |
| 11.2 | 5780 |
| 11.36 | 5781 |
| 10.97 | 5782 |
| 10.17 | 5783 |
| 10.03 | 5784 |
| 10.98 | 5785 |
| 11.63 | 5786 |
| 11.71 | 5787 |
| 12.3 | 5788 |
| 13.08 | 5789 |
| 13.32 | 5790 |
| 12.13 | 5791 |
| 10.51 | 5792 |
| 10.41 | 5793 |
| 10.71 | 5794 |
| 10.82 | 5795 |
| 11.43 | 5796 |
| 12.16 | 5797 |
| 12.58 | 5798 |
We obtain -0.1 Ang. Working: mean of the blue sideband 12.2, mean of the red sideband 12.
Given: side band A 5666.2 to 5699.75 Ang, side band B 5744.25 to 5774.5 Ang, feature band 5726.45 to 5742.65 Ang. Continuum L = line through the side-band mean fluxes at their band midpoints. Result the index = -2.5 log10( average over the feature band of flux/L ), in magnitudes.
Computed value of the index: -0.03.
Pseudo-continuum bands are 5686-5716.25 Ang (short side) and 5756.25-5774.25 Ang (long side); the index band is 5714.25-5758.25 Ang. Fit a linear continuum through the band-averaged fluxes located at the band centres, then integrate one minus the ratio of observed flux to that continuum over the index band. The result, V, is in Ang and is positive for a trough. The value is 0.4 Ang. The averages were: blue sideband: 12.1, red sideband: 11.9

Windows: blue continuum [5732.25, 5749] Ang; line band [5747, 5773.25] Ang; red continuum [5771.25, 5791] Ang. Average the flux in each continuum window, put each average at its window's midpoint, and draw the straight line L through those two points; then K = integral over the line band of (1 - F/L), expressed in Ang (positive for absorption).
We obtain 0.6 Ang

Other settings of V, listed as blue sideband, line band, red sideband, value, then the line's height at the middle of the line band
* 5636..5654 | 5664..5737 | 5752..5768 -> -2.4 Ang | 11.7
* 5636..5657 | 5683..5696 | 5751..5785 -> -0.2 Ang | 11.7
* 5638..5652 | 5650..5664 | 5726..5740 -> -0.4 Ang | 11.7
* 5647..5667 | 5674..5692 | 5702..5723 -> -0.7 Ang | 11.9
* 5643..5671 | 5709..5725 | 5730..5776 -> -0.3 Ang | 11.9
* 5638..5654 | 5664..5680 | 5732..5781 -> -0.6 Ang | 11.8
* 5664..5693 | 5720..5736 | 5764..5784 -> 0.1 Ang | 12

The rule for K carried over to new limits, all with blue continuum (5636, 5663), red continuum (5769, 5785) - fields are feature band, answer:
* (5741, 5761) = 0.2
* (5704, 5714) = 0.0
